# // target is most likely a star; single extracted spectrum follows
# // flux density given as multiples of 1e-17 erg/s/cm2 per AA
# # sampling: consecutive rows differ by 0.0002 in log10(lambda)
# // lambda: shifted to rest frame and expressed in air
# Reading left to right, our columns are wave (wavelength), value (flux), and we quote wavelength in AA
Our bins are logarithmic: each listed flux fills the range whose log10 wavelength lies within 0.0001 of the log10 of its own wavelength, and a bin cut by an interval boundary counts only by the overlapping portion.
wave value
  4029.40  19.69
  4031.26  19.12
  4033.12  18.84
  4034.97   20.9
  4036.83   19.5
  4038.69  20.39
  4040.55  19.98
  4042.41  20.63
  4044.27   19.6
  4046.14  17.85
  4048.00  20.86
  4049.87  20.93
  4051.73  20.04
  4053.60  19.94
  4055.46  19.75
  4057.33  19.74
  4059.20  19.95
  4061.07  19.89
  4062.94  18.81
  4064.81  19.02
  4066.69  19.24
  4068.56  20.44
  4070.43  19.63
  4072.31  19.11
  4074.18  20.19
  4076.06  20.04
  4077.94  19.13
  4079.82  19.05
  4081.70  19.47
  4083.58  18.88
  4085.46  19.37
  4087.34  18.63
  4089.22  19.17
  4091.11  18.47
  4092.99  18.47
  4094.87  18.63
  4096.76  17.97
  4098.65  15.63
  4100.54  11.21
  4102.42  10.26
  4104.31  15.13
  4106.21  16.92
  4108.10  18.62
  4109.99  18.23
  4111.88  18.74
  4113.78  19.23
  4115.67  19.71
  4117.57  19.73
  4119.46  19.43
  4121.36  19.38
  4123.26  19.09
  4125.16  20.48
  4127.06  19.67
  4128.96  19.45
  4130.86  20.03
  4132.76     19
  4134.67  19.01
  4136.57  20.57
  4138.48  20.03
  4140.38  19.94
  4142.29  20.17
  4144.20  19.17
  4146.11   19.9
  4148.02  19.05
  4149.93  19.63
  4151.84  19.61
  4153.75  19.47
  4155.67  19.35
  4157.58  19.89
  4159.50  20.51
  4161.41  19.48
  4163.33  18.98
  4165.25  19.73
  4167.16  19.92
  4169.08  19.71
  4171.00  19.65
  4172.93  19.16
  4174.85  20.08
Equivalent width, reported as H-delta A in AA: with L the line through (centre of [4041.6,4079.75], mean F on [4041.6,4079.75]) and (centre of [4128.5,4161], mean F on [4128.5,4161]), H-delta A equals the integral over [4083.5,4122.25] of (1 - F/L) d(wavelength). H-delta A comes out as 4.0 AA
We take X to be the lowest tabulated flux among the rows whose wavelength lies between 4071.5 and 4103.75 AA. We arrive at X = 10.26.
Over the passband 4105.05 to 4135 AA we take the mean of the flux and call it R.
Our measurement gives 19.1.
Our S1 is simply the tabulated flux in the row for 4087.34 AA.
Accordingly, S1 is 18.63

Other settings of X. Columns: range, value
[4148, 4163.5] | 18.98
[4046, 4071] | 17.85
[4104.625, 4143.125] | 16.92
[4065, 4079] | 19.11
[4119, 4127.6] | 19.09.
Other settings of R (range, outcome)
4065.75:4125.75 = 18.4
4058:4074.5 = 19.6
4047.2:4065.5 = 19.9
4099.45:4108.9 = 14.4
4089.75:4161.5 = 18.7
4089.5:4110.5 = 16.4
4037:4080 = 19.8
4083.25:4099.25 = 18.4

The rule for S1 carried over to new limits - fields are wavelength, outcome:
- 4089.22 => 19.17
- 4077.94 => 19.13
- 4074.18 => 20.19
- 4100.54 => 11.21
